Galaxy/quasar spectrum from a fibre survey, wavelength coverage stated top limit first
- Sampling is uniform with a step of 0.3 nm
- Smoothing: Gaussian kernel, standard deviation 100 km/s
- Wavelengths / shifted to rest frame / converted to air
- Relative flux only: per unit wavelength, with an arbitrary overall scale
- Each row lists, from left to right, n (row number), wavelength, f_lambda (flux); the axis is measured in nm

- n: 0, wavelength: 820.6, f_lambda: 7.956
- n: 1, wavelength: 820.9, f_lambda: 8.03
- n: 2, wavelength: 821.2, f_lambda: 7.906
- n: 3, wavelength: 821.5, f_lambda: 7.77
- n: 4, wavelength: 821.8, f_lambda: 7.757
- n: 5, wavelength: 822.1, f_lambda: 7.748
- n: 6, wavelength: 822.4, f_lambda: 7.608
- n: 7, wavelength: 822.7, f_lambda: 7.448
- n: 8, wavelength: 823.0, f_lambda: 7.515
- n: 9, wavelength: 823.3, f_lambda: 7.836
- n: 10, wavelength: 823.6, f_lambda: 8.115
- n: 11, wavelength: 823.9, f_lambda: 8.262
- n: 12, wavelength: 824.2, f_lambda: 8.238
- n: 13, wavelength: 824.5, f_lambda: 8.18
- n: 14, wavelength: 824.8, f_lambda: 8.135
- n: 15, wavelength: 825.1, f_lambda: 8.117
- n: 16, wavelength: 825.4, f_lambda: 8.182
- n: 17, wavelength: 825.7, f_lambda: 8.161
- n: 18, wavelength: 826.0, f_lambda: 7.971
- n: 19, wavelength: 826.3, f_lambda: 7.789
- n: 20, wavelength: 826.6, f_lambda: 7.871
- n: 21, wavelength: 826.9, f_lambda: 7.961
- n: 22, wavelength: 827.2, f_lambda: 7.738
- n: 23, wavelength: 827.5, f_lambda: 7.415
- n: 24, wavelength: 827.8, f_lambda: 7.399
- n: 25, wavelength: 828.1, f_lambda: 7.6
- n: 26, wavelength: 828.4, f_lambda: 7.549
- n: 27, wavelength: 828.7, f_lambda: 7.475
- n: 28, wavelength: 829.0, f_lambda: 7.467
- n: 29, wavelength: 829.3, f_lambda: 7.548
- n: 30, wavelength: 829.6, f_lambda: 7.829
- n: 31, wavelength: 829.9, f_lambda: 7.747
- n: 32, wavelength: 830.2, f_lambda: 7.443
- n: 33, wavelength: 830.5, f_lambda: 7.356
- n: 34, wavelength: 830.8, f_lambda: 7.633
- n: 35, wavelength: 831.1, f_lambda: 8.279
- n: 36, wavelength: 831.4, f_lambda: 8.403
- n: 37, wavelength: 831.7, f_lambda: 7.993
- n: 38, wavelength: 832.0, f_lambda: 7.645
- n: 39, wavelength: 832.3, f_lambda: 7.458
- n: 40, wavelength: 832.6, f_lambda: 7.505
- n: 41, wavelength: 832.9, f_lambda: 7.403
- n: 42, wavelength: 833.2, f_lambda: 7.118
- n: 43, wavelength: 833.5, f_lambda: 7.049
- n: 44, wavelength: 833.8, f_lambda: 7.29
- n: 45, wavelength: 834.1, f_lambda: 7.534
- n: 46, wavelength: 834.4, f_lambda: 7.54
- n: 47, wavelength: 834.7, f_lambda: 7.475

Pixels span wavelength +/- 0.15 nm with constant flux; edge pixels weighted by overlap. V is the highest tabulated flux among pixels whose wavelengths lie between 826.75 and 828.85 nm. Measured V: 7.961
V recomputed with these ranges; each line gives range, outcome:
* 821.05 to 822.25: 7.906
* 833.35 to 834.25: 7.534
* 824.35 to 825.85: 8.182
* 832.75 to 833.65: 7.403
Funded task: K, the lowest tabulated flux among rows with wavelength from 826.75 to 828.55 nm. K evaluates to 7.399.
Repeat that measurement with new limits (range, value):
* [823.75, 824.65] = 8.18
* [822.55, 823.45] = 7.448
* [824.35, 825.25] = 8.117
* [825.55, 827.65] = 7.415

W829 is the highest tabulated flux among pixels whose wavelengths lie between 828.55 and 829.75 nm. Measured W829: 7.829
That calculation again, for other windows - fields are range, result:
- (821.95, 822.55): 7.748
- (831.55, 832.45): 7.993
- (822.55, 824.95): 8.262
